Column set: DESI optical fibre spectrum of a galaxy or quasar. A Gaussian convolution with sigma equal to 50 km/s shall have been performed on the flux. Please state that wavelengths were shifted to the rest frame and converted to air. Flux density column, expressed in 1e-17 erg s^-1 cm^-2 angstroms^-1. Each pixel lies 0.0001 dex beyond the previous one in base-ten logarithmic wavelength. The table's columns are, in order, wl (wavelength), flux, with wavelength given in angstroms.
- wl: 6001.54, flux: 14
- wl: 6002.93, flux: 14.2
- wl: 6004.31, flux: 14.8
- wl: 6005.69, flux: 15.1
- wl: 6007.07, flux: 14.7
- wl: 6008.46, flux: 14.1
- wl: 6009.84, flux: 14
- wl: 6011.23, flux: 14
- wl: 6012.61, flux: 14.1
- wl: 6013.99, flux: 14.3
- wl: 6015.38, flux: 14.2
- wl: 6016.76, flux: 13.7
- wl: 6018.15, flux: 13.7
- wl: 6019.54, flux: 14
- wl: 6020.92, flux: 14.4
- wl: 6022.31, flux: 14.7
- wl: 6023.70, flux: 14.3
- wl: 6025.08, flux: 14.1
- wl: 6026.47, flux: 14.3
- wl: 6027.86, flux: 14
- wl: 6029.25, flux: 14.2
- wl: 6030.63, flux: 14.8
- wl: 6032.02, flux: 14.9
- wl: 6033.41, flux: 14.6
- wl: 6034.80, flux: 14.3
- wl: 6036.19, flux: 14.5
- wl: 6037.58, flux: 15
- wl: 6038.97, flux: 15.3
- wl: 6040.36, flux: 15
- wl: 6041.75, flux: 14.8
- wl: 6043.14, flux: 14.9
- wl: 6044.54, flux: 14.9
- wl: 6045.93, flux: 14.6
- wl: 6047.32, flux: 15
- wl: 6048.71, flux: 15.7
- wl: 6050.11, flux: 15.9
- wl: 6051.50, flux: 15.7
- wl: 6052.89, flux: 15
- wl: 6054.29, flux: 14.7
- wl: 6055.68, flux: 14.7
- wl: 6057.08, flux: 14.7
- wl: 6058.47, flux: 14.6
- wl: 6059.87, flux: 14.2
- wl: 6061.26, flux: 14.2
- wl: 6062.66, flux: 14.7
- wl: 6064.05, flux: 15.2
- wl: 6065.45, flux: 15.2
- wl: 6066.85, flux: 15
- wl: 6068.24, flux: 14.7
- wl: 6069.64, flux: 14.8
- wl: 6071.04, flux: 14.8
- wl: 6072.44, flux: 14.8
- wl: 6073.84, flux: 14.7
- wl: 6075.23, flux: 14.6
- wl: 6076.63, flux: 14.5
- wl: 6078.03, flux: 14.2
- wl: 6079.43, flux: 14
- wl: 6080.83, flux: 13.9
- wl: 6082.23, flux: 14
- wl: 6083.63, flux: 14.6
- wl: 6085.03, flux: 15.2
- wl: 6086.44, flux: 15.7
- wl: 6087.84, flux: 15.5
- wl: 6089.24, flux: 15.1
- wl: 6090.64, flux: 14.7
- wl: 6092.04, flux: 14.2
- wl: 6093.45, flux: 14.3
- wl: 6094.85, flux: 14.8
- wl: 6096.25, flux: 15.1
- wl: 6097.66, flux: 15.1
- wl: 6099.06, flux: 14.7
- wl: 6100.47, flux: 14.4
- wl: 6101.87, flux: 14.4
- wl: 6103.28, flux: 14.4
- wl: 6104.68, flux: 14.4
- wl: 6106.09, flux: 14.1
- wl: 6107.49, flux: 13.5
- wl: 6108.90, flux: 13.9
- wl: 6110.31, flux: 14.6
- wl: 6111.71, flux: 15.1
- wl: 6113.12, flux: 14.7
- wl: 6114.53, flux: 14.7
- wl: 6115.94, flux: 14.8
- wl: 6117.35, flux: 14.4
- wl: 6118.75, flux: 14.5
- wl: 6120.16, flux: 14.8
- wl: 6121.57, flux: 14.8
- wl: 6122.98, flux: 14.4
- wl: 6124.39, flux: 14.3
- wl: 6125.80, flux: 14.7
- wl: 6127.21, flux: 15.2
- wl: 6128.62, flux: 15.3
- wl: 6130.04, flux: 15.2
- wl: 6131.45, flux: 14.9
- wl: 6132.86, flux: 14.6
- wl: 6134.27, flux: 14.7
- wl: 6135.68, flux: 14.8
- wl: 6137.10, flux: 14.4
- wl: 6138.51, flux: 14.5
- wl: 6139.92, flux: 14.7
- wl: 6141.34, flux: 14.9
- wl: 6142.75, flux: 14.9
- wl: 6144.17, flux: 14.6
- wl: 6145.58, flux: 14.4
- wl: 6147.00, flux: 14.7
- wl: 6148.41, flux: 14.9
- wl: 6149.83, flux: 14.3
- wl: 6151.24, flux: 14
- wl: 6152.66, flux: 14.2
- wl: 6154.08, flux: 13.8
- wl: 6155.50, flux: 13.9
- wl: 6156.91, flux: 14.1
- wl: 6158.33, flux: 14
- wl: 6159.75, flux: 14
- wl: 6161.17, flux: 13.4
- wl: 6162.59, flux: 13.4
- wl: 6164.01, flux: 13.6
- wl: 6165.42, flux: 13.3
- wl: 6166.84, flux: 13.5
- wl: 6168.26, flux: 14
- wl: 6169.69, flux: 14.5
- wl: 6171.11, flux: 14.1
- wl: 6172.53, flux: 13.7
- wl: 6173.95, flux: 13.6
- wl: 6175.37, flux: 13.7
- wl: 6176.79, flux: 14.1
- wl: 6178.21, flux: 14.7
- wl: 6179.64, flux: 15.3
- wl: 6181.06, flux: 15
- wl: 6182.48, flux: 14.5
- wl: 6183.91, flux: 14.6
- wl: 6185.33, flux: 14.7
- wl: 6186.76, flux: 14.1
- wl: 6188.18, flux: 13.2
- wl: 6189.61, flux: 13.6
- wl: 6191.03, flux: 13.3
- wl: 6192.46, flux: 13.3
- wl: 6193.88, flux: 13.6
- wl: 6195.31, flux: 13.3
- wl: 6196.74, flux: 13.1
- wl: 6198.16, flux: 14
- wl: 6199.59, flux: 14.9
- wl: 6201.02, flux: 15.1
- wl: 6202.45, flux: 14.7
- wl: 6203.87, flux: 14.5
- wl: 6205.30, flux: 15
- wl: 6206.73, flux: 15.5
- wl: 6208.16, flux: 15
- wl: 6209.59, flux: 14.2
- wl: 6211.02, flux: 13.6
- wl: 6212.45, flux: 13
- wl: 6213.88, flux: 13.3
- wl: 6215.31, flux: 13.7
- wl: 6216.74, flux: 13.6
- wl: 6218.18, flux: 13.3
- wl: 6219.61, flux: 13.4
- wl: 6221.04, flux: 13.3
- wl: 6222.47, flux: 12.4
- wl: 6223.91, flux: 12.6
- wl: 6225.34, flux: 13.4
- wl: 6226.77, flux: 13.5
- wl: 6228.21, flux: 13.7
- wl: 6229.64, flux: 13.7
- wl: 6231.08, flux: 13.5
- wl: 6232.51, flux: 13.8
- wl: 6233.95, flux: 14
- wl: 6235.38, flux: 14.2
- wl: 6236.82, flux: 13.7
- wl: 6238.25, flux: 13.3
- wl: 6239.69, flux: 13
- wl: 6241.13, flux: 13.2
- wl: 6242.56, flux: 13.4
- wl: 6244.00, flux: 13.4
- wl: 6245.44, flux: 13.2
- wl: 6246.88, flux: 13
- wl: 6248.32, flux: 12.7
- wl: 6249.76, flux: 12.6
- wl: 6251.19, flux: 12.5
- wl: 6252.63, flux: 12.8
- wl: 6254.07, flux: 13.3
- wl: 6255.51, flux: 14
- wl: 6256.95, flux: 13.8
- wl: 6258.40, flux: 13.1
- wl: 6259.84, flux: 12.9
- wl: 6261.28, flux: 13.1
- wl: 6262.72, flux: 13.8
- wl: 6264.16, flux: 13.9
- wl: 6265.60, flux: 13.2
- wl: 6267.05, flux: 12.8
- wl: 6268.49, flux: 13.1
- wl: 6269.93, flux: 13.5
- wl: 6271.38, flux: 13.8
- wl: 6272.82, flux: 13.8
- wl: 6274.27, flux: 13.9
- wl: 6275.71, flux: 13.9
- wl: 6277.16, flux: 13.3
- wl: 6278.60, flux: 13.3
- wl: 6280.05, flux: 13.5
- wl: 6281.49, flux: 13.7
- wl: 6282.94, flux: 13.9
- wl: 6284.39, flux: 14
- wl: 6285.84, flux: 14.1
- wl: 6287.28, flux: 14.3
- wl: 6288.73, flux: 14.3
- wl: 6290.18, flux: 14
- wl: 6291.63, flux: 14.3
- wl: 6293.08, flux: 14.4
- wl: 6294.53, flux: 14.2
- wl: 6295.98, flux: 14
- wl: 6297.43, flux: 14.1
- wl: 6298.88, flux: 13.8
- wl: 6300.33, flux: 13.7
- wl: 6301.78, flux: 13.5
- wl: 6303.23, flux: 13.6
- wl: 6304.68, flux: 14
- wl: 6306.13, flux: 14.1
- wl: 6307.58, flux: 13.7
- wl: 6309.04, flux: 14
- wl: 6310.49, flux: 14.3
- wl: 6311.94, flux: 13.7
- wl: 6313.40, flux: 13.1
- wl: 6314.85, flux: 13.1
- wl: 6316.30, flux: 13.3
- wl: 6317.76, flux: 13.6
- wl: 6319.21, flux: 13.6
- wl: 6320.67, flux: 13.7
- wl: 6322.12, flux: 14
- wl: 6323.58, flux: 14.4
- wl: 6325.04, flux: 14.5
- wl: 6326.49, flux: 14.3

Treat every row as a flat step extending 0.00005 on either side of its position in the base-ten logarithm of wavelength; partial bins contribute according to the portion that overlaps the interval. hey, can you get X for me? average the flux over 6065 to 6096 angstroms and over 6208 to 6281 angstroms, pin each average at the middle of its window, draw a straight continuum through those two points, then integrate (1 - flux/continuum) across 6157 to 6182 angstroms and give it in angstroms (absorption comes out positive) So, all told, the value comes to 0.0 angstroms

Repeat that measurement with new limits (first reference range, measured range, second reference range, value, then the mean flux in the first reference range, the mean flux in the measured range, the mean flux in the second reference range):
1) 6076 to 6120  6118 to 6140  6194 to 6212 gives -0.4 angstroms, 14.6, 14.7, 14.4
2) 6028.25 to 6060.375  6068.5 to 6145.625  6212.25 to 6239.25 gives -1.5 angstroms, 14.9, 14.6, 13.4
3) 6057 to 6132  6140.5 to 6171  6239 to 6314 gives 0.4 angstroms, 14.7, 14.1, 13.6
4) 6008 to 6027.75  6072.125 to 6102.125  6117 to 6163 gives -0.7 angstroms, 14.1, 14.7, 14.5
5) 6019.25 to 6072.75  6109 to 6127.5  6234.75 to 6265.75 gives -0.5 angstroms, 14.8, 14.7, 13.3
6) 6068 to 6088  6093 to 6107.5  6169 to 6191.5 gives 0.0 angstroms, 14.6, 14.5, 14.2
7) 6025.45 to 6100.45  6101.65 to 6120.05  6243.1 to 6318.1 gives 0.1 angstroms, 14.8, 14.4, 13.6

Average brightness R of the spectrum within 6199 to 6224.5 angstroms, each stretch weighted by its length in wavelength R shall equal 13.9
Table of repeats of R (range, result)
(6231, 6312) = 13.6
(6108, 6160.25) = 14.6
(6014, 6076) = 14.7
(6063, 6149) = 14.7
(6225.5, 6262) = 13.3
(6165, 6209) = 14.2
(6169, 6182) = 14.3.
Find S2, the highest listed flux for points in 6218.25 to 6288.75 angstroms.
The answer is 14.3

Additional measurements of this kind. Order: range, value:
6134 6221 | 15.5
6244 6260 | 14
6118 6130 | 15.3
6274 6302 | 14.4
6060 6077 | 15.2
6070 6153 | 15.7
